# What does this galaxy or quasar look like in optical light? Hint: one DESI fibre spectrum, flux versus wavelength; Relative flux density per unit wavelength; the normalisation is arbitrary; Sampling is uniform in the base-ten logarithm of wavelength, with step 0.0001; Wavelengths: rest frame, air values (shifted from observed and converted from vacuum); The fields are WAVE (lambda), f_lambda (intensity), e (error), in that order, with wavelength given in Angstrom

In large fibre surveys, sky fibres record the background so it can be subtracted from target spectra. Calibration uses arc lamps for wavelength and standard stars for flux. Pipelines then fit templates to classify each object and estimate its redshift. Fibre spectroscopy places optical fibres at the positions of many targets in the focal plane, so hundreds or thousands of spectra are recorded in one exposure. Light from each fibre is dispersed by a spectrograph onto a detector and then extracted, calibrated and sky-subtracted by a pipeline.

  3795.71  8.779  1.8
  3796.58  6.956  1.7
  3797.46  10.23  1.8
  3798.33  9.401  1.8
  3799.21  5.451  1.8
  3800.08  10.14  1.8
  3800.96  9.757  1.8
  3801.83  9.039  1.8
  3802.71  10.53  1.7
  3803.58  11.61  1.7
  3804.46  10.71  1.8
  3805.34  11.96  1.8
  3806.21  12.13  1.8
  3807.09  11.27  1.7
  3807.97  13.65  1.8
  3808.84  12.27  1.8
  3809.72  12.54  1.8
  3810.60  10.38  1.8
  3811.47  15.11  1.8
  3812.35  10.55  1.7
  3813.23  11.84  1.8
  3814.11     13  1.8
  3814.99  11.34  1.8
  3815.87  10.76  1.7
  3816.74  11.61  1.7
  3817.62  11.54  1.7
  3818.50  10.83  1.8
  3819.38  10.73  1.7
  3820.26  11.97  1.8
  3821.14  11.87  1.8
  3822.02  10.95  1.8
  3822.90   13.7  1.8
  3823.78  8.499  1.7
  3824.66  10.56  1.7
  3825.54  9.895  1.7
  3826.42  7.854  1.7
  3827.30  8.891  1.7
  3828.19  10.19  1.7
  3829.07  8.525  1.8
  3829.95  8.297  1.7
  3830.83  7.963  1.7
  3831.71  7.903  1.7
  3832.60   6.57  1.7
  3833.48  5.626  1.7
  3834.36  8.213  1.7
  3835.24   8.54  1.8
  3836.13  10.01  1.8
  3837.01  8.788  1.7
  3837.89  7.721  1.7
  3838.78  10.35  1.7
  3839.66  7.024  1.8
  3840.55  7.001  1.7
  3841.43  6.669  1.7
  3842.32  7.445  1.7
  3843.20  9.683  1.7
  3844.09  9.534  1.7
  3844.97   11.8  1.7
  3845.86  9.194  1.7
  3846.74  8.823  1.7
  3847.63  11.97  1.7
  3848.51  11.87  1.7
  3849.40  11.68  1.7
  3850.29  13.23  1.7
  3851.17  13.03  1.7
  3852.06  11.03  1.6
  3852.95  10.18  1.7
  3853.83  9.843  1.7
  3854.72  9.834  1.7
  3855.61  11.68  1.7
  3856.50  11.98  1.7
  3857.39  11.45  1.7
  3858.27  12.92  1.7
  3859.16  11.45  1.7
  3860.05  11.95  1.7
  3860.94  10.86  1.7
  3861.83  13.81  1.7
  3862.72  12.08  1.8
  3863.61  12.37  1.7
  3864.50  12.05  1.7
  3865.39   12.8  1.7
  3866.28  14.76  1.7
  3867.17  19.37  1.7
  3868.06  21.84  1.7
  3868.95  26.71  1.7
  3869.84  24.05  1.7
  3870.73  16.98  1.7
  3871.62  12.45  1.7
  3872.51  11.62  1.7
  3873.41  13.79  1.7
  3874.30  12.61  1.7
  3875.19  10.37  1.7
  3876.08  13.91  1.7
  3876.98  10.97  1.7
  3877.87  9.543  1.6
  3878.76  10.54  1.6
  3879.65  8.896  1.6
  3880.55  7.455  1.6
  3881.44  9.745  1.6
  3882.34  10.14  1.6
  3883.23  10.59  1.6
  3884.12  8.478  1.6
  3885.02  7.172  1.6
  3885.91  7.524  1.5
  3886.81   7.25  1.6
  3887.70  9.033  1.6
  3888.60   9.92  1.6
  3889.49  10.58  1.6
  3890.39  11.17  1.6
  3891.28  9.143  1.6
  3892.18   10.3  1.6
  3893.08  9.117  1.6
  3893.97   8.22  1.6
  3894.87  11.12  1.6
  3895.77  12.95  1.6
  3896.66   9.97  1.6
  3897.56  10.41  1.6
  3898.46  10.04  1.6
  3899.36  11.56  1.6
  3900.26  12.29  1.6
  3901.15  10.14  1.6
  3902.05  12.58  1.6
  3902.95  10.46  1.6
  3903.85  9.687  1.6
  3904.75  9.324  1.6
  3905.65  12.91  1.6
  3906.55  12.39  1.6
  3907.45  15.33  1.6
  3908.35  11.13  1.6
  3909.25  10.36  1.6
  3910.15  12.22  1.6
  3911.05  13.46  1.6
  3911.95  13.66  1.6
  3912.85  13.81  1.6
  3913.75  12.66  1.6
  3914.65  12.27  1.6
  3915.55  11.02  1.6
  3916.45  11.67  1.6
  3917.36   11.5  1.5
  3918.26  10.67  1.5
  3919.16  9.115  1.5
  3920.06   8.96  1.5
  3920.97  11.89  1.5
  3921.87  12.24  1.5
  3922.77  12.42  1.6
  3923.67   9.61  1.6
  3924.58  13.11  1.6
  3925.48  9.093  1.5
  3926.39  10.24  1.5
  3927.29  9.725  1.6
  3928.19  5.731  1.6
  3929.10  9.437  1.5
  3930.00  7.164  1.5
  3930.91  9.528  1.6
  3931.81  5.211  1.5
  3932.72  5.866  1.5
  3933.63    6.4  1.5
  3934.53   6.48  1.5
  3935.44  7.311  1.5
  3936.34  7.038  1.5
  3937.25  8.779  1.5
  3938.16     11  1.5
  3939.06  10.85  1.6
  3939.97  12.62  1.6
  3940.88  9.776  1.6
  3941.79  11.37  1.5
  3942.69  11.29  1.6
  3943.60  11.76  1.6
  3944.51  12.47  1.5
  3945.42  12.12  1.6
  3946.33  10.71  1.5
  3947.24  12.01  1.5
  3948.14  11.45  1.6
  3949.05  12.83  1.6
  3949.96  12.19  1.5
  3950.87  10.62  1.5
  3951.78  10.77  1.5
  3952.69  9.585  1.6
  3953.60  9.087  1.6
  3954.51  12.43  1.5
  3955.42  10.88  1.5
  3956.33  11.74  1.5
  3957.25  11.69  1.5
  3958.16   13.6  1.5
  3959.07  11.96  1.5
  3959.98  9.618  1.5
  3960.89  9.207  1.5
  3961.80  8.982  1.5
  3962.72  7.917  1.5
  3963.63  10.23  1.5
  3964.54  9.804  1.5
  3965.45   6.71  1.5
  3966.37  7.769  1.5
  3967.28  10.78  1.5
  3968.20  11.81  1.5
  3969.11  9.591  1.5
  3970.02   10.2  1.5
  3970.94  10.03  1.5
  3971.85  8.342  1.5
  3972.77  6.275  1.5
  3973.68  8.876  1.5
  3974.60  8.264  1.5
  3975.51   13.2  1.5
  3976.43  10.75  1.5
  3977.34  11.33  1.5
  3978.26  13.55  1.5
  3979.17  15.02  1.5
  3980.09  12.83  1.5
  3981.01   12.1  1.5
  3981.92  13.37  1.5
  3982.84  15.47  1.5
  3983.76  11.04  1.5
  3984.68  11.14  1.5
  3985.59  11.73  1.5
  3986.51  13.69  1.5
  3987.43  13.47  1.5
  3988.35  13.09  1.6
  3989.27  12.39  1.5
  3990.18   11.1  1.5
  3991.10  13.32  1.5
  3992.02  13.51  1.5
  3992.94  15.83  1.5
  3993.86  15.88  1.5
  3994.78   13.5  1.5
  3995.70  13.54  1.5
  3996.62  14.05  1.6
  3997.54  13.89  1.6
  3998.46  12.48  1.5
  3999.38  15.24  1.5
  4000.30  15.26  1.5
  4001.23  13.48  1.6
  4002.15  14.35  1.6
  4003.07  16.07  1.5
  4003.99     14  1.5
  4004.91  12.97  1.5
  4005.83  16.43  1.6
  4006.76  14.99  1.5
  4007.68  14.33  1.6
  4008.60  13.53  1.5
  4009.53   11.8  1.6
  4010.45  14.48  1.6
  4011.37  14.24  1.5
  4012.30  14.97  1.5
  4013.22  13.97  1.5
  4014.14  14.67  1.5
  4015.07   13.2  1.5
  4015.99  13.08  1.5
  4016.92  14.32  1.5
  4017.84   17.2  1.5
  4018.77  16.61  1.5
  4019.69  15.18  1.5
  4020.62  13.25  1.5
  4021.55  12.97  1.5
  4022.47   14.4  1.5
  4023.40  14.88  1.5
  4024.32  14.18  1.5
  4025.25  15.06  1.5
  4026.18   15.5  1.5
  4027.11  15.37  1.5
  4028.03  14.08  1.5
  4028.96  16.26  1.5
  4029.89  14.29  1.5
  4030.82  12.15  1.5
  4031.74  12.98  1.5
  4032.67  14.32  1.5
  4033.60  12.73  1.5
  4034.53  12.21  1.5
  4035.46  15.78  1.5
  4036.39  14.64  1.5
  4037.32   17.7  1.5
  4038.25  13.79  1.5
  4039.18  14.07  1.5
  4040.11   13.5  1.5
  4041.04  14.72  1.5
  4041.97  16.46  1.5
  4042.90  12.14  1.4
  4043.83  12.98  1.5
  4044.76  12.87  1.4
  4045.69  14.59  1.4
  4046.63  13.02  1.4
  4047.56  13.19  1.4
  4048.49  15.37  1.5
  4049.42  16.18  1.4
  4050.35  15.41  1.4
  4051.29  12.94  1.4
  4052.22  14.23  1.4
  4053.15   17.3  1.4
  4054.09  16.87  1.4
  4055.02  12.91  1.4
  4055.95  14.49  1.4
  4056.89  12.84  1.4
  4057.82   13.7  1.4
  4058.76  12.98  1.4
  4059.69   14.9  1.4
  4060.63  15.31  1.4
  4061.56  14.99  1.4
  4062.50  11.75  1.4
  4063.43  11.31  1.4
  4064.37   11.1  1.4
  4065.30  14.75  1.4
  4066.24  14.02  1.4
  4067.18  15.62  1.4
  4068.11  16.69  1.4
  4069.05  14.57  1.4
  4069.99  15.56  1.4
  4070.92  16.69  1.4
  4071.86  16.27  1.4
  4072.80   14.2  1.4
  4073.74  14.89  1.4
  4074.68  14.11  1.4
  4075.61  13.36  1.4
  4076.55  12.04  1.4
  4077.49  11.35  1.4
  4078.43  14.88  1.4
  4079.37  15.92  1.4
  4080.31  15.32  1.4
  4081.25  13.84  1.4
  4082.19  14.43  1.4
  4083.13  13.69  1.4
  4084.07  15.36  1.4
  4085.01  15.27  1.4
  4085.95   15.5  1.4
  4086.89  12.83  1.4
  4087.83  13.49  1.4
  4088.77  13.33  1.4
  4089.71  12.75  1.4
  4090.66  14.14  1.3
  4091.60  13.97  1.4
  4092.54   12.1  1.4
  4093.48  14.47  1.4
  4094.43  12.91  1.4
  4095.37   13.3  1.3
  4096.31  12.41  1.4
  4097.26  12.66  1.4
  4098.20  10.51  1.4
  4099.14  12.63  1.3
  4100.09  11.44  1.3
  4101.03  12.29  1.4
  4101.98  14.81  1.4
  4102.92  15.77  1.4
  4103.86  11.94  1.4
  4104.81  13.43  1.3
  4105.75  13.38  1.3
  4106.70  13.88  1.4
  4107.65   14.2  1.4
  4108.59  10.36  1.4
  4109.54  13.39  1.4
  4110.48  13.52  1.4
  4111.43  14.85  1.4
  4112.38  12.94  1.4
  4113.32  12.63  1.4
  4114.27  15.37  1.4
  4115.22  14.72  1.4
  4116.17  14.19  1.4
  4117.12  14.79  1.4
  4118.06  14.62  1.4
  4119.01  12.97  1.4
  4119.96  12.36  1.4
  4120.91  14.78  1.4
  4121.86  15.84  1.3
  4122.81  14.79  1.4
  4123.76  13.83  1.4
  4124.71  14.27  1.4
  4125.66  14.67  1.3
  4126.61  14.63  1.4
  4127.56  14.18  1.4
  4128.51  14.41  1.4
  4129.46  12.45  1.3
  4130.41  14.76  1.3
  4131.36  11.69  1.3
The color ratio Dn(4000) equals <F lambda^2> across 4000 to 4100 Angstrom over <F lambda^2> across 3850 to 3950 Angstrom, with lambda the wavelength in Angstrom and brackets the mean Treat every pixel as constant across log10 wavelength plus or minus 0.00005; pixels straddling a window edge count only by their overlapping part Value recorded 1.36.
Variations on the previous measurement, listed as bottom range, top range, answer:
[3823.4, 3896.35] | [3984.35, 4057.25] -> 1.42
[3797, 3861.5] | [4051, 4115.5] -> 1.53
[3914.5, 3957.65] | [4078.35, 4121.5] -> 1.45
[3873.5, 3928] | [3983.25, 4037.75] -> 1.39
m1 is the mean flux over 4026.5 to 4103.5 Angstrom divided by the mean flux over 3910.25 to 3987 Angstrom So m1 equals 1.32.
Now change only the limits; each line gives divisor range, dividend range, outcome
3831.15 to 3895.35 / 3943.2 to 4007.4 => 1.08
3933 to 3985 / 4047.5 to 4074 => 1.37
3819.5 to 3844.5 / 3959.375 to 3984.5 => 1.17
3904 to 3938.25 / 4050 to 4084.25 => 1.40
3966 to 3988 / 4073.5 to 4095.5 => 1.23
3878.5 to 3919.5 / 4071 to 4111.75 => 1.28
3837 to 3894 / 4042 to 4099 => 1.23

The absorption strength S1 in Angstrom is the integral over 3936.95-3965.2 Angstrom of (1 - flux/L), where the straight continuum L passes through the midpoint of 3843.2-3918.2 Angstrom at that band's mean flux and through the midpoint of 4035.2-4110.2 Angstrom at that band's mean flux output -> 3.7 Angstrom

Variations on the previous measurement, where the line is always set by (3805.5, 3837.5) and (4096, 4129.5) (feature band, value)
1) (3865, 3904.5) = -2.4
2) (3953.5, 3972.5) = 3.0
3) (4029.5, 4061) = -3.3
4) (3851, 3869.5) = -4.5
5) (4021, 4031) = -1.5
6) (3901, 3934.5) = 2.6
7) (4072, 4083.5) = -0.7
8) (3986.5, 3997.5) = -1.2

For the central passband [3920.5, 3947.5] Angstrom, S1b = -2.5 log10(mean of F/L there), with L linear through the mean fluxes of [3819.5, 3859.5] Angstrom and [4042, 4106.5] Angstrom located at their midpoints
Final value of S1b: 0.177 mag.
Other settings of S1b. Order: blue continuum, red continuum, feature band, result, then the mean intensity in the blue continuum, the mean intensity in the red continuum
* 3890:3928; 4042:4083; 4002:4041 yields -0.076 mag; 11.2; 14.2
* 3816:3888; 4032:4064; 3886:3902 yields 0.147 mag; 11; 14.2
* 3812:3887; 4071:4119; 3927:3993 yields 0.158 mag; 11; 13.7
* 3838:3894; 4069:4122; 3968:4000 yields 0.030 mag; 11.4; 13.8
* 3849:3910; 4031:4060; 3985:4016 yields -0.026 mag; 11.8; 14.2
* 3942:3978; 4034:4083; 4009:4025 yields -0.130 mag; 10.5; 14.3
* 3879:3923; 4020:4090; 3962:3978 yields 0.274 mag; 10.7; 14.3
